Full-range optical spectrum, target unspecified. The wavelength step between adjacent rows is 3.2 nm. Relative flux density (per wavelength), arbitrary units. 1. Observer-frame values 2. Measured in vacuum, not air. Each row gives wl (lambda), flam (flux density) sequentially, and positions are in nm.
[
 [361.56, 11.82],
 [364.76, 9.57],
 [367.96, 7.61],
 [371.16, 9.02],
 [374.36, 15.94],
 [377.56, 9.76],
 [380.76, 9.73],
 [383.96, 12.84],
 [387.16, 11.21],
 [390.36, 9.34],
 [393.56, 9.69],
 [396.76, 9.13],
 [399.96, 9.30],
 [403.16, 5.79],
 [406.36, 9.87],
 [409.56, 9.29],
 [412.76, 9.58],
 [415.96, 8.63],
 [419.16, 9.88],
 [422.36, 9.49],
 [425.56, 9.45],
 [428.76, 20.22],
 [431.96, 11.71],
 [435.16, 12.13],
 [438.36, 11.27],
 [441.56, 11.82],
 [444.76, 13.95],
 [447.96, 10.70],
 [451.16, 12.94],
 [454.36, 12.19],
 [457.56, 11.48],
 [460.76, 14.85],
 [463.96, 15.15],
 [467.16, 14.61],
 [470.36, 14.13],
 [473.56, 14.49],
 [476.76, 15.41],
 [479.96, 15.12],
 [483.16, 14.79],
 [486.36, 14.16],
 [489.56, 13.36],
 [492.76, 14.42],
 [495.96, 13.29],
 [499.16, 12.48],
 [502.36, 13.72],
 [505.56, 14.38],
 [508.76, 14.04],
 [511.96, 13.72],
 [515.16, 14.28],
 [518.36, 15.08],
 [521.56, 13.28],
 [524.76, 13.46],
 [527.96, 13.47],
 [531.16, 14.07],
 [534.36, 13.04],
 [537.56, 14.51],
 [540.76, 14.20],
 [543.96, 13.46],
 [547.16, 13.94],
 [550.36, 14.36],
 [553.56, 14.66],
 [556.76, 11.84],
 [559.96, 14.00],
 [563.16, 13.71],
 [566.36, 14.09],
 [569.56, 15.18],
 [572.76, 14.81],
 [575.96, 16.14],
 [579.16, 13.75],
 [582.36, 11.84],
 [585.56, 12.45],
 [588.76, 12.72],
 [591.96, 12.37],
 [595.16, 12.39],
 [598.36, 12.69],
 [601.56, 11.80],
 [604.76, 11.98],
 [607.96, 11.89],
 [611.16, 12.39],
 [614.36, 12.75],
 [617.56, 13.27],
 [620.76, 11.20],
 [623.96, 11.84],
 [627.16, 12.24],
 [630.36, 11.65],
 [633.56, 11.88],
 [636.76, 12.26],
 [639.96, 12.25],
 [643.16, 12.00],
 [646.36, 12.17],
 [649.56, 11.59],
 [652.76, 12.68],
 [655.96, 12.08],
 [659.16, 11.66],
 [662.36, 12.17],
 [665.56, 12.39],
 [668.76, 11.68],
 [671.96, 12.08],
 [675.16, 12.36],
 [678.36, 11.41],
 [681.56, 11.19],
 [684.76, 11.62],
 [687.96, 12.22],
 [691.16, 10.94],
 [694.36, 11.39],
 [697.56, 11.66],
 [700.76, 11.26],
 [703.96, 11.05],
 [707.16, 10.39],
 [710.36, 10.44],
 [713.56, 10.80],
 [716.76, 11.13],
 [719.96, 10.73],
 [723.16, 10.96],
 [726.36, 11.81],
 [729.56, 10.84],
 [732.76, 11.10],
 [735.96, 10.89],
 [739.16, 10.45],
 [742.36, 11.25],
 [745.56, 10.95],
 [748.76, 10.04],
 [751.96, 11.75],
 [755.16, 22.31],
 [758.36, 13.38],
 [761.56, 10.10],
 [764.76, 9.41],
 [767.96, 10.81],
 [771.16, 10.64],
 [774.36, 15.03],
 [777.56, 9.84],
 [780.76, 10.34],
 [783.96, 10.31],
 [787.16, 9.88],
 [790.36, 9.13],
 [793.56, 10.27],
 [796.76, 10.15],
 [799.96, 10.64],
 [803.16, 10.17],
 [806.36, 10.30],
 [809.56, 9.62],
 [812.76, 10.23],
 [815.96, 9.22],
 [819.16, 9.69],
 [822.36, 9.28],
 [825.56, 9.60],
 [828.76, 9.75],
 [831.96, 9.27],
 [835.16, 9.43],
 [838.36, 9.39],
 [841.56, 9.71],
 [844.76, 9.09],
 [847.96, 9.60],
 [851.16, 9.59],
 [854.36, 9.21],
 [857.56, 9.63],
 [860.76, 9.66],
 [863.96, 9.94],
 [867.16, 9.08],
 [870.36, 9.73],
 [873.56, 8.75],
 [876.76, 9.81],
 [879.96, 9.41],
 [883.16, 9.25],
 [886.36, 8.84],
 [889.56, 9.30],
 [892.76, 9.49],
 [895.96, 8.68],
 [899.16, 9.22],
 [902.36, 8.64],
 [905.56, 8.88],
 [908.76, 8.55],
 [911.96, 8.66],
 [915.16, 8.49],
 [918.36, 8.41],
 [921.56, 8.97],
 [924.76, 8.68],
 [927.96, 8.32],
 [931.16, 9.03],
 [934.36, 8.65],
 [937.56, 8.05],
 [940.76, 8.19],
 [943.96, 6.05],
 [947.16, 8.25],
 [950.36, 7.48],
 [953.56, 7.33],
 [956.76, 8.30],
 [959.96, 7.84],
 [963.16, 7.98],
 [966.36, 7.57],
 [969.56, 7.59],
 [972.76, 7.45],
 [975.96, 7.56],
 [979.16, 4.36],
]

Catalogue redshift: 0.151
